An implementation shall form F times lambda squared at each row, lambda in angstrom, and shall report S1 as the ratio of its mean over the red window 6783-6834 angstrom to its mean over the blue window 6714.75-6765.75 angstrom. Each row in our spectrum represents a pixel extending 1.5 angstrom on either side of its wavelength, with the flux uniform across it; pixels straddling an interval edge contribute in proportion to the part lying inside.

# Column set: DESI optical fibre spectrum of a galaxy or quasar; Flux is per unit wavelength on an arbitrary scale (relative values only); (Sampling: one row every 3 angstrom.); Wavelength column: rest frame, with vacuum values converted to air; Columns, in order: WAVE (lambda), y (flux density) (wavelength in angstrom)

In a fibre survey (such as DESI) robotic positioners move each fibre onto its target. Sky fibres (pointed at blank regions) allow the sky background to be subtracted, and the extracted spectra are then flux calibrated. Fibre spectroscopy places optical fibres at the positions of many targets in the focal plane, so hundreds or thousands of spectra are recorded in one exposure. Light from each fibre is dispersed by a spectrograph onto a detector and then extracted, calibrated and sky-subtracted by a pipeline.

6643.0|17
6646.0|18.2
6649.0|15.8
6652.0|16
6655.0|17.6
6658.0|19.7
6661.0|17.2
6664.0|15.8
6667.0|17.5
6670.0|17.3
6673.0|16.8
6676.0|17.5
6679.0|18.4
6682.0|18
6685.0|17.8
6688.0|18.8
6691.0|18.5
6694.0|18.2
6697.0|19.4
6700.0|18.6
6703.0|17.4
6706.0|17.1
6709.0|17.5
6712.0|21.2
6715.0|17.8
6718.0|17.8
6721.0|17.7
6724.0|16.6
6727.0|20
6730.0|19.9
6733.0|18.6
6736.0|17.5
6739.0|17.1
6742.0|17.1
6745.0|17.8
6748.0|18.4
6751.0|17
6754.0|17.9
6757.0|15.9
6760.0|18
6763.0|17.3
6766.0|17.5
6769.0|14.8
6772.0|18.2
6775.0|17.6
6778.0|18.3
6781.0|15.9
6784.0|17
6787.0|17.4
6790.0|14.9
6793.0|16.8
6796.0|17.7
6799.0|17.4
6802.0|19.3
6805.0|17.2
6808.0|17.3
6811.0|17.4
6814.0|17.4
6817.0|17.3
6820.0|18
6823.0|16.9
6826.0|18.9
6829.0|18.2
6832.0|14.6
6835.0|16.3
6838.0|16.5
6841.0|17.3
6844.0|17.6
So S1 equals 0.99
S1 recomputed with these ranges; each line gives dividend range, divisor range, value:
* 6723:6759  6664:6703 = 1.01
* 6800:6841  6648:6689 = 1.04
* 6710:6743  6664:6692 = 1.05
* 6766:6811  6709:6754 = 0.96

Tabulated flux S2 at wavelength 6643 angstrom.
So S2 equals 17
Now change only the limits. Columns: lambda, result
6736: 17.5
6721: 17.7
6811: 17.4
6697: 19.4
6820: 18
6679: 18.4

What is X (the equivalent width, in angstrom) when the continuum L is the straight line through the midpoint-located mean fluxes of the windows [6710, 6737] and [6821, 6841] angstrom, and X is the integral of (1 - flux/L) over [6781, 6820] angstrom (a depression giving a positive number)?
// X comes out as 0.39 angstrom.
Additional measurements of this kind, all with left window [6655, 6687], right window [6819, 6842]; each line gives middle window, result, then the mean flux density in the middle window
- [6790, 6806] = -0.2 angstrom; 17.4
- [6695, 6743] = -2.1 angstrom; 18.2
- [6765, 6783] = 0.2 angstrom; 17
